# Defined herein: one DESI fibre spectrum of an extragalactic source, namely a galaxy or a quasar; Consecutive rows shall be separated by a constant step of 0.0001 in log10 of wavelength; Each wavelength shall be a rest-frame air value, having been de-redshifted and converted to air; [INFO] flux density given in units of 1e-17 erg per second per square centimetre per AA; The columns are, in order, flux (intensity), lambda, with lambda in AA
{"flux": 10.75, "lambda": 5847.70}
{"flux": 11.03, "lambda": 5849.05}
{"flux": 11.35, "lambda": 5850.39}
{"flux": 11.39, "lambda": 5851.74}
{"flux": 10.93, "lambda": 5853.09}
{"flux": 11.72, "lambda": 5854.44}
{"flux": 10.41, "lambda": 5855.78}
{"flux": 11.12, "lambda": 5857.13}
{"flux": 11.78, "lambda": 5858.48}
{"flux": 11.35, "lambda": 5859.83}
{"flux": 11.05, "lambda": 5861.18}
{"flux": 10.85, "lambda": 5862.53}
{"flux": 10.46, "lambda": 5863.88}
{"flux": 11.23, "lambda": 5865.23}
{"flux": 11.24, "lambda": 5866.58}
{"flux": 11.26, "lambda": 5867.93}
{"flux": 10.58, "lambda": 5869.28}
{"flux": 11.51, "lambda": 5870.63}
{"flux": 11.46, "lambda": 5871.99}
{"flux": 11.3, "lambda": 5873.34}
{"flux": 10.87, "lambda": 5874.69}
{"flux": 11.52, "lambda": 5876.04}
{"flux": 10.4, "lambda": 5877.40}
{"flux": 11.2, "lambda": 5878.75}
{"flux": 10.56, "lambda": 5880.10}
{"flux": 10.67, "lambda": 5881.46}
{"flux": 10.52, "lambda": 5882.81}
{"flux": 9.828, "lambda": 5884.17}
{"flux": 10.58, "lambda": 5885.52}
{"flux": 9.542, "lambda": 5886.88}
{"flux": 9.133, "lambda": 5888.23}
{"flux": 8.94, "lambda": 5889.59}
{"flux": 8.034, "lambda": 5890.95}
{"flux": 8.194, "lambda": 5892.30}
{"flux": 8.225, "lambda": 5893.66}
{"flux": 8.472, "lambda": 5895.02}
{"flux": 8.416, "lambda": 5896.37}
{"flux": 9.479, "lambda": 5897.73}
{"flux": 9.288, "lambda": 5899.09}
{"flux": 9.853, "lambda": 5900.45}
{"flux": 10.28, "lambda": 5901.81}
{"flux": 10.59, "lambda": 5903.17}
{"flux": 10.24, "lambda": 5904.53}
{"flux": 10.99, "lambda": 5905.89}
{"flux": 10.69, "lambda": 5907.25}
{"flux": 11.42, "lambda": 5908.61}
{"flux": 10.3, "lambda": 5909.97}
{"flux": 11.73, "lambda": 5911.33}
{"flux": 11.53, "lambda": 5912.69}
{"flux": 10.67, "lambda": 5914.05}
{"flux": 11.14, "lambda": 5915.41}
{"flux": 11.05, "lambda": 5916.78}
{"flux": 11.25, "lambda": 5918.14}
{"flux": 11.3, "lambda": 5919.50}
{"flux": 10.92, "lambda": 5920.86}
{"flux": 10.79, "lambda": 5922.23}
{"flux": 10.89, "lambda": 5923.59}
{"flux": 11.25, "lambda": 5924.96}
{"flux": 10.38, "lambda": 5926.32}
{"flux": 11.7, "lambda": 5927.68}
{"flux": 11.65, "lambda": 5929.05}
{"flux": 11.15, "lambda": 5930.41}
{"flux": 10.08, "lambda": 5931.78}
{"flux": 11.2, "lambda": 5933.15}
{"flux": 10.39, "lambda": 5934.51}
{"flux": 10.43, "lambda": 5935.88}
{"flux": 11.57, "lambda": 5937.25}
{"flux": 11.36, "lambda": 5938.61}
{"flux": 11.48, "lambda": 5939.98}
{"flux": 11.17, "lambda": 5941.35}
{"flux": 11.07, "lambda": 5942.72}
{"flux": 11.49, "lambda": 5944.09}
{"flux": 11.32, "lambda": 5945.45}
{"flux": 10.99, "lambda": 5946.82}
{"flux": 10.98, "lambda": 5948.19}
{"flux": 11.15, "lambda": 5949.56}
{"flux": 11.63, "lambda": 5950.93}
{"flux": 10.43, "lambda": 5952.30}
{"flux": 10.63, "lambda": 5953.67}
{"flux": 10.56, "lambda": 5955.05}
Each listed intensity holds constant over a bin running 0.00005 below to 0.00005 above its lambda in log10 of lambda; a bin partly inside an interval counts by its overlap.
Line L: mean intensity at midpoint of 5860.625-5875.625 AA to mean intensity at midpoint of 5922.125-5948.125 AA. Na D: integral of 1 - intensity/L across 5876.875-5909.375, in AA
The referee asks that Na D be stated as 3.7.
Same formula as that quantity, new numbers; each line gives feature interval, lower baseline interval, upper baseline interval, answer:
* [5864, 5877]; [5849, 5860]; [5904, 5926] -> 0.01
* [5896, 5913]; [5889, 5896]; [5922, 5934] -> -2.02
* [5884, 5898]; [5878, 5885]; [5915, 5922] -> 2.30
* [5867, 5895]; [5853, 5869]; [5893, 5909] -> 0.79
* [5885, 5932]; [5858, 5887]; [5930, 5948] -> 2.98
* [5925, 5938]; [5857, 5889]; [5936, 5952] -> 0.24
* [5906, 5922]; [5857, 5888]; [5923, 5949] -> -0.10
